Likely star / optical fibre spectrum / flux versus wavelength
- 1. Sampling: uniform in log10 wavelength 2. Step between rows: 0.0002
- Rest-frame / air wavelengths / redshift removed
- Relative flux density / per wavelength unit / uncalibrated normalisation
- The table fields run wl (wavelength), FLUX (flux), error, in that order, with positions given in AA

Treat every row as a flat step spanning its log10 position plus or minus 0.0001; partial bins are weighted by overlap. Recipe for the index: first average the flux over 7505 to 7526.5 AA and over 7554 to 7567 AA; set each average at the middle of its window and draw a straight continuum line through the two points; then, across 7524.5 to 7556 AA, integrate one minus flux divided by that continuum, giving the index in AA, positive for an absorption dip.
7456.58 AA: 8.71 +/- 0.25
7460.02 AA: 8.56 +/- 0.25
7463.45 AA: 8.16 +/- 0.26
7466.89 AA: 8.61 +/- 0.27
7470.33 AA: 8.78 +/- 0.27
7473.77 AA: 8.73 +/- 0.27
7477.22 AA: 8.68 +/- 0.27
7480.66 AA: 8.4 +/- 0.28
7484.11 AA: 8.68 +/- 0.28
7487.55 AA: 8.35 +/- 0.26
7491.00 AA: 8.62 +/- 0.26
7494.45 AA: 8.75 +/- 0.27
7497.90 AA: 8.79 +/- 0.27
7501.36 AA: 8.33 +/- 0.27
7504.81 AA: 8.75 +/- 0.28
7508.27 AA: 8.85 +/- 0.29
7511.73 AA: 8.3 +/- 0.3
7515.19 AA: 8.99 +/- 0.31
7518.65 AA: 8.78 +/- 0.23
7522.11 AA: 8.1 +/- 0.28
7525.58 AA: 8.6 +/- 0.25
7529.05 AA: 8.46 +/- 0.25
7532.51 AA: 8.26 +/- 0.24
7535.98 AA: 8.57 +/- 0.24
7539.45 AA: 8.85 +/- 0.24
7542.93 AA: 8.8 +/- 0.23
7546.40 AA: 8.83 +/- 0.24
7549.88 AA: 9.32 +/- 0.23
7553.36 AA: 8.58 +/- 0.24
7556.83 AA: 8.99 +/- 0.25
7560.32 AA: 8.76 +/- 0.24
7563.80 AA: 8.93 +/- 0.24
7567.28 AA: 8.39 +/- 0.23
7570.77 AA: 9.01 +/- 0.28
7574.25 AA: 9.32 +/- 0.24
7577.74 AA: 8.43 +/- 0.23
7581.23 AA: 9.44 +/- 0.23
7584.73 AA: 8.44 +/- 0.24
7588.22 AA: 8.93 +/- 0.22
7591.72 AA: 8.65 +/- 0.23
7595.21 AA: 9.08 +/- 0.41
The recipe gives 0.1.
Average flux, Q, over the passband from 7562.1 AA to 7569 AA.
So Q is 8.66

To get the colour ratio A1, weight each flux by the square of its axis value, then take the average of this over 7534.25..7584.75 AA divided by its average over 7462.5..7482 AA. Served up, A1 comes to 1.06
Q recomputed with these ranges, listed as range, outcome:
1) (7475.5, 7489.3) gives 8.53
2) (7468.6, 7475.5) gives 8.75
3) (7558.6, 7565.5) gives 8.85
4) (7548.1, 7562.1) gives 8.91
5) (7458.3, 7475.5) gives 8.57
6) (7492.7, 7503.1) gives 8.62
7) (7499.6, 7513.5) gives 8.56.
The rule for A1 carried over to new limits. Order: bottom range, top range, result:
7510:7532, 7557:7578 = 1.05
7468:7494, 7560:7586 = 1.05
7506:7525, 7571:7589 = 1.05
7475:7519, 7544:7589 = 1.05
